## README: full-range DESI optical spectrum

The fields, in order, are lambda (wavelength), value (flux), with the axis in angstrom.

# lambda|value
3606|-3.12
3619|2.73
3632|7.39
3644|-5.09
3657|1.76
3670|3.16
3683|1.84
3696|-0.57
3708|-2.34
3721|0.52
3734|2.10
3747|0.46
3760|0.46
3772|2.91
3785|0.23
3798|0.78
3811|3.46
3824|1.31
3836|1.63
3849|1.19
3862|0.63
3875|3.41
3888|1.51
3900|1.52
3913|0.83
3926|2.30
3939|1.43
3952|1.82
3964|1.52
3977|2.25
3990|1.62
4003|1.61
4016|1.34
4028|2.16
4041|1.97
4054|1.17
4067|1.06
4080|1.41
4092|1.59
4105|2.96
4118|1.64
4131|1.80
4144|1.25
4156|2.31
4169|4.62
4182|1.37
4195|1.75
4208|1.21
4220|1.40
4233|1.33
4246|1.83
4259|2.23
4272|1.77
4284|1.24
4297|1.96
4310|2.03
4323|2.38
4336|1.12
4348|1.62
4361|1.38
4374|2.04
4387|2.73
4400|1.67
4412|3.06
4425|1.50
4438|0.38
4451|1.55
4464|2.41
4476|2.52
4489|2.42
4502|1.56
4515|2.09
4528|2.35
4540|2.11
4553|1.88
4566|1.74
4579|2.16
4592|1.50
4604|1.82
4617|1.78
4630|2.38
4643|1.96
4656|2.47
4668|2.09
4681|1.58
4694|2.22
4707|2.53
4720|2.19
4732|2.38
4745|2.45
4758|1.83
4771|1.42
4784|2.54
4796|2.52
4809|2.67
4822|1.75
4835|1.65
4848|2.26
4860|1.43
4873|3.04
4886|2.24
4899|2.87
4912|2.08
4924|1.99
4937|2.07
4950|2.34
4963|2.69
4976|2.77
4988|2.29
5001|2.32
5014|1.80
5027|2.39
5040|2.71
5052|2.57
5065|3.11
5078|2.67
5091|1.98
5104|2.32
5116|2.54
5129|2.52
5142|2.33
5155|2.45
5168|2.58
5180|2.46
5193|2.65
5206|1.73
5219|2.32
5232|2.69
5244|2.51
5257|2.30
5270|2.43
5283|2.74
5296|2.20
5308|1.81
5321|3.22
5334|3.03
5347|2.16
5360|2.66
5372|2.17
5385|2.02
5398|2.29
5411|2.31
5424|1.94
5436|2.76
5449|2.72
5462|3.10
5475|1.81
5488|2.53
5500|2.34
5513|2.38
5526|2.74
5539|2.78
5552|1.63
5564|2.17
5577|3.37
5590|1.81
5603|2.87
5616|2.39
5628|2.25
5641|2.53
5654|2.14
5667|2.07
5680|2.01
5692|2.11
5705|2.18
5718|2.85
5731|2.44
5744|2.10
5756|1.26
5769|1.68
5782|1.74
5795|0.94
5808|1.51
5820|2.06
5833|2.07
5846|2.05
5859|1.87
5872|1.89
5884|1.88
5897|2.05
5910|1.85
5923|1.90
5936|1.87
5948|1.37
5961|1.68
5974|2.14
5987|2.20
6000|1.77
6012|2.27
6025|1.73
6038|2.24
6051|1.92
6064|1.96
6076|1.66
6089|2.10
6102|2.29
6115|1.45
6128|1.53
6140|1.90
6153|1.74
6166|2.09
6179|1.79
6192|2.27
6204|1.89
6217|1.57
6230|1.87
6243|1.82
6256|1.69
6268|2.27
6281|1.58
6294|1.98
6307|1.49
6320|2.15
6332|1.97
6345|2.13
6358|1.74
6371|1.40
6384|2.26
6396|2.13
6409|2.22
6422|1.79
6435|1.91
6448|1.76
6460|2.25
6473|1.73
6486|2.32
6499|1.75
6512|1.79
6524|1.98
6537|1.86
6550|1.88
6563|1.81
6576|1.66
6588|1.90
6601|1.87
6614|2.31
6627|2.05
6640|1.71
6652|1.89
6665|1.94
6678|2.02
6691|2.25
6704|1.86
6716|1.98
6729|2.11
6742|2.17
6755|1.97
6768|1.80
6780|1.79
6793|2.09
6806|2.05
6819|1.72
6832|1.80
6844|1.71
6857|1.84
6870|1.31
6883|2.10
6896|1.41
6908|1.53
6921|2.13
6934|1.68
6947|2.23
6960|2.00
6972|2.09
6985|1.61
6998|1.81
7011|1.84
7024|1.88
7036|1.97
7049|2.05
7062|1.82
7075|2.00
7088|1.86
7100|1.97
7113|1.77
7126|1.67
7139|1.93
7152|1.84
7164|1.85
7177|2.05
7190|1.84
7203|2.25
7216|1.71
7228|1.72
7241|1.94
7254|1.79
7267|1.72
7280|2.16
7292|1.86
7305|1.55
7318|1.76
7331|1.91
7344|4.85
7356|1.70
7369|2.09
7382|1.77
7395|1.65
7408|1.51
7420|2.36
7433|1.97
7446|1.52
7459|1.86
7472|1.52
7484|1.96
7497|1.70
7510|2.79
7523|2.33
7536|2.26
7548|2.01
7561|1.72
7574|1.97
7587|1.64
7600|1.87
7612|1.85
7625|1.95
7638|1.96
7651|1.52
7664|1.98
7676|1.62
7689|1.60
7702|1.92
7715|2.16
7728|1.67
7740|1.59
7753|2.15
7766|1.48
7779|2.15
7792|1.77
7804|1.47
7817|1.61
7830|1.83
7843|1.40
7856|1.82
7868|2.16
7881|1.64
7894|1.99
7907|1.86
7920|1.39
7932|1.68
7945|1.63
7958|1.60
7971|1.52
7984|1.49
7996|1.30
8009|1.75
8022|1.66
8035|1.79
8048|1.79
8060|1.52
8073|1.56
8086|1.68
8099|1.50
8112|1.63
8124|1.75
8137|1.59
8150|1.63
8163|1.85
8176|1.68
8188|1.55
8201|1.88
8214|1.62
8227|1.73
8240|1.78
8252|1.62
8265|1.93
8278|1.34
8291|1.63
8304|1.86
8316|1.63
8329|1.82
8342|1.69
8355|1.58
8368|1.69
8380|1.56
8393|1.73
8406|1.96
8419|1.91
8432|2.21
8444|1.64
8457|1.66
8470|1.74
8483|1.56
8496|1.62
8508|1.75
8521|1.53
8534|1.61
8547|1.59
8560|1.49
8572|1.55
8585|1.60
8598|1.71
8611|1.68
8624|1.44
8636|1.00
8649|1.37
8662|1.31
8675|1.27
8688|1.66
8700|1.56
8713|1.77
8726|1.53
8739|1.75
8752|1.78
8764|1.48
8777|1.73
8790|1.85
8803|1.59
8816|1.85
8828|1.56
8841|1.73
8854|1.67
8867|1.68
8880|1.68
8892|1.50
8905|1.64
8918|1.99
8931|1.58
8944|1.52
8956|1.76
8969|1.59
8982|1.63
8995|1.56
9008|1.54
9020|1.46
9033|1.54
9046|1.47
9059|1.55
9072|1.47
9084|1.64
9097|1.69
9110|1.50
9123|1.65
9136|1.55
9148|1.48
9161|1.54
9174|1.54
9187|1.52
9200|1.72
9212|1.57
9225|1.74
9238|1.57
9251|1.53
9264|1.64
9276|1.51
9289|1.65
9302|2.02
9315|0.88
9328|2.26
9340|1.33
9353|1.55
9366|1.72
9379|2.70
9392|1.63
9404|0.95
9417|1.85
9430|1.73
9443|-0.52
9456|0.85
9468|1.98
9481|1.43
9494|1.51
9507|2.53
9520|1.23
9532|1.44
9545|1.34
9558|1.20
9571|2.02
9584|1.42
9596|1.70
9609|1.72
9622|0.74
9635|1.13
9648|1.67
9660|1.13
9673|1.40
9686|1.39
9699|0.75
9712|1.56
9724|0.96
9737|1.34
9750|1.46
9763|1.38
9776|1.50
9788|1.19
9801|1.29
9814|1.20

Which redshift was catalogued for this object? 0.12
